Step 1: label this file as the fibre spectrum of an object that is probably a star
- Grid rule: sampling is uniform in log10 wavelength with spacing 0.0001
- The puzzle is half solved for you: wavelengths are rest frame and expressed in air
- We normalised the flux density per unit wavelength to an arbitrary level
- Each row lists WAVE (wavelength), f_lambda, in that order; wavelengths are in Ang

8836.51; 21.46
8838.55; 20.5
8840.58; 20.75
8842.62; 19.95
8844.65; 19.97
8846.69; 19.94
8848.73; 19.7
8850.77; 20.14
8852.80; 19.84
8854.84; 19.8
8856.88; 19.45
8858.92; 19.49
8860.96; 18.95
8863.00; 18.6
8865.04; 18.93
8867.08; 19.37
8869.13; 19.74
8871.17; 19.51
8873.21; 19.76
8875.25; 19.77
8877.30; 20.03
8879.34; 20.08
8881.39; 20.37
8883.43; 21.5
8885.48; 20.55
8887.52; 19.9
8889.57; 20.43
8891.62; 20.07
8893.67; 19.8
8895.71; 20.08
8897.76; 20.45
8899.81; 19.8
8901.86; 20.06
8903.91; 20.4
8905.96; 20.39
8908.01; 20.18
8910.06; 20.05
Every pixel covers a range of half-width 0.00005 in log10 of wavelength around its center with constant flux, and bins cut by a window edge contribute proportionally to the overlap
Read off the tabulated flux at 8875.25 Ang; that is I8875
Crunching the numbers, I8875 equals 19.77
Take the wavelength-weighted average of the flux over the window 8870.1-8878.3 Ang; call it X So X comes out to 19.8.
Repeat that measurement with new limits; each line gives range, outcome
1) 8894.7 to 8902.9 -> 20.1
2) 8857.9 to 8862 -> 19.2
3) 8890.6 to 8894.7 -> 20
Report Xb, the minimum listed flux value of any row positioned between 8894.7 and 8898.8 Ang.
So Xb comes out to 20.08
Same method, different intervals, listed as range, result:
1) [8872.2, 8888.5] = 19.76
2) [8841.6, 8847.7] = 19.94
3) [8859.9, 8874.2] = 18.6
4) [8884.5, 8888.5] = 19.9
